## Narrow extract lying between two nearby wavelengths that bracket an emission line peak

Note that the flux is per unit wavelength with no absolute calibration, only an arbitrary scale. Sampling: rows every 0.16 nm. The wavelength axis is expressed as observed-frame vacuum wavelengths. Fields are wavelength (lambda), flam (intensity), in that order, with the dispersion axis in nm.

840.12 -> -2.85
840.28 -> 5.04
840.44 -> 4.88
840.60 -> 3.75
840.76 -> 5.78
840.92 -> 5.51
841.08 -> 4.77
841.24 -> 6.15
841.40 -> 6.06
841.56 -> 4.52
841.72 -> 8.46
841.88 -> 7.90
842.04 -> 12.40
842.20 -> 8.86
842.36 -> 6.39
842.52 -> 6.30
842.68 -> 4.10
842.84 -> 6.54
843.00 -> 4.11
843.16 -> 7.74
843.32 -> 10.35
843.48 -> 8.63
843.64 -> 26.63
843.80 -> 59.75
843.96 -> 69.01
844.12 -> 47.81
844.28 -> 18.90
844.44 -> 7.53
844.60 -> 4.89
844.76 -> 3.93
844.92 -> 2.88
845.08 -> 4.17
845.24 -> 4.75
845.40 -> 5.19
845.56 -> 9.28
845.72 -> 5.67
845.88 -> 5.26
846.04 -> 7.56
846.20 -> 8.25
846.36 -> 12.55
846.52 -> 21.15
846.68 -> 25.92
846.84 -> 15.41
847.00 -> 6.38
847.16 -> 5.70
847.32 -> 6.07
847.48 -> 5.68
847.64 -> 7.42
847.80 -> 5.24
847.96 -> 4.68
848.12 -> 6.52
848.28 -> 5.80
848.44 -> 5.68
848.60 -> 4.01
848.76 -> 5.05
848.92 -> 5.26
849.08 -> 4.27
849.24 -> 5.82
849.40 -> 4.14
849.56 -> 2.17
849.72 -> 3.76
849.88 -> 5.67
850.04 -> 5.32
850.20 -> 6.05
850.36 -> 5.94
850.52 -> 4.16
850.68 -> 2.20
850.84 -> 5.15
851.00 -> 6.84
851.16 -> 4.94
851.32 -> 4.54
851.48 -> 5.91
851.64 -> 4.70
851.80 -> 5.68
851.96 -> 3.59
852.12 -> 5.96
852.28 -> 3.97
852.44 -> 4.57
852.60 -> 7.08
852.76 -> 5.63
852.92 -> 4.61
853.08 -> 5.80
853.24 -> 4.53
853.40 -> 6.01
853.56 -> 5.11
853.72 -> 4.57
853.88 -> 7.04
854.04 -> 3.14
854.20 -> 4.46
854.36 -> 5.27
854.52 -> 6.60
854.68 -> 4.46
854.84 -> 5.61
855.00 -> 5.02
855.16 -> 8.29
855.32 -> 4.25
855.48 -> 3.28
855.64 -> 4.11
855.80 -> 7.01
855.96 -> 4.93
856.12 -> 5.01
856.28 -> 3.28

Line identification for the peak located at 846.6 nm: [N II]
